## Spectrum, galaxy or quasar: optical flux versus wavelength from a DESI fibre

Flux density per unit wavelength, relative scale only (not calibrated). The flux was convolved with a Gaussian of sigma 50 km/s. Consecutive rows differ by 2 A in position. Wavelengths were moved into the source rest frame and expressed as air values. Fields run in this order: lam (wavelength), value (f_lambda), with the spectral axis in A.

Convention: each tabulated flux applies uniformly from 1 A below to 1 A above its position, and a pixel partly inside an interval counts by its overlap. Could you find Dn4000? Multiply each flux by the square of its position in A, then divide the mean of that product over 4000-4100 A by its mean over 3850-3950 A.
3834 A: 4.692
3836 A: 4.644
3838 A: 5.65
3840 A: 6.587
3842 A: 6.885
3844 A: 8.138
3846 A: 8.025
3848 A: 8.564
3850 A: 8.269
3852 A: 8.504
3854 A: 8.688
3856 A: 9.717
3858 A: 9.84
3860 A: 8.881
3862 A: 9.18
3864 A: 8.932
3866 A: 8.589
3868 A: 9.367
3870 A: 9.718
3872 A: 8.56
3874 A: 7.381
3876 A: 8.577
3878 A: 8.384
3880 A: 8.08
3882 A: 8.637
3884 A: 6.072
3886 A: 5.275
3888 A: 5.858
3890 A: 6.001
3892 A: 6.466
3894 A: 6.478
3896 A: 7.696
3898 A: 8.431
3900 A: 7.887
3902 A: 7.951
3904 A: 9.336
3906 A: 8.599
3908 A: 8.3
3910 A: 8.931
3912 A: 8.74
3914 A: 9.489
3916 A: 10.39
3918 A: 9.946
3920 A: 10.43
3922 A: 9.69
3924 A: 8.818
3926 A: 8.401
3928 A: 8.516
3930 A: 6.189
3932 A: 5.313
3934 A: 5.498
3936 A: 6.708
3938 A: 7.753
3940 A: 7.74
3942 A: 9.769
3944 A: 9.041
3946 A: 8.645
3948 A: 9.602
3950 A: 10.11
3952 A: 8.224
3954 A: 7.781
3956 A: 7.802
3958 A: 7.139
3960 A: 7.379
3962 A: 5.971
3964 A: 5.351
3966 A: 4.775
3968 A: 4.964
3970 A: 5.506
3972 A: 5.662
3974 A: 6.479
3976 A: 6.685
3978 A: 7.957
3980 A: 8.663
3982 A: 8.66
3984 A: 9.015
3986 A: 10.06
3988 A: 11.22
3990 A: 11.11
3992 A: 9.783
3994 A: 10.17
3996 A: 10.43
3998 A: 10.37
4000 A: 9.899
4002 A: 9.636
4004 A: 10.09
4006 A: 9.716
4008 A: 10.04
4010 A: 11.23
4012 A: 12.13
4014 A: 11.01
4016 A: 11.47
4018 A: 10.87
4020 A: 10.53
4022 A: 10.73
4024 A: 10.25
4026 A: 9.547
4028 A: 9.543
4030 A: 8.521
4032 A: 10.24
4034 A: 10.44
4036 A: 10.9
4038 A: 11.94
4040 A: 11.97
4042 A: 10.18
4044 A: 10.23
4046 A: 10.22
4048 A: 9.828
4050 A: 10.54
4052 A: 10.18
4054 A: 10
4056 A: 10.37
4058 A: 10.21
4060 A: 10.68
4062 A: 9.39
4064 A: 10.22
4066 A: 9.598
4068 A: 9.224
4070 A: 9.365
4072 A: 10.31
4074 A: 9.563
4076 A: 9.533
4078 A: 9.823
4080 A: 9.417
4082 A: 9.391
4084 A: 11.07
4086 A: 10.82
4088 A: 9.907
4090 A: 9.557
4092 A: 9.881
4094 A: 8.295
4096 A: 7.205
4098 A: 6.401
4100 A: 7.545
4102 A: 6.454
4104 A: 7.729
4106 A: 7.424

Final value 1.30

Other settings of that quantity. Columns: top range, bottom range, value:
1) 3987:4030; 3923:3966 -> 1.41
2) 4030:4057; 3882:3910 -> 1.53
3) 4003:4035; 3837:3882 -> 1.34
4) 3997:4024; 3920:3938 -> 1.46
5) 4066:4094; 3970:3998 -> 1.16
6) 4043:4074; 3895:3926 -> 1.20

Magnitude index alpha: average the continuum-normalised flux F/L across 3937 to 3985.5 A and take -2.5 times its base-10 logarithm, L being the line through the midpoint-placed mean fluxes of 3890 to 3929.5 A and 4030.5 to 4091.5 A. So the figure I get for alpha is 0.20 mag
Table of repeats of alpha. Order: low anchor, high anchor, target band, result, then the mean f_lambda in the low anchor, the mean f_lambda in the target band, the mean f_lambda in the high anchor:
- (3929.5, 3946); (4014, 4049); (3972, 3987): 0.09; 7.37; 8.05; 10.5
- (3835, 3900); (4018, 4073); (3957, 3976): 0.47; 7.82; 5.95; 10.2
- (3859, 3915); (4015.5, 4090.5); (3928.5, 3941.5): 0.28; 8.06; 6.73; 10.2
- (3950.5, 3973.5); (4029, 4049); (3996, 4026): -0.17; 6.5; 10.5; 10.4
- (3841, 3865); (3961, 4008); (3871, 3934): 0.07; 8.64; 7.99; 8.39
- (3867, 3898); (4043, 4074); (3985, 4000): -0.15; 7.53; 10.4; 10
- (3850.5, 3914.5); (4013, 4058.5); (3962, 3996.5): 0.21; 8.2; 7.93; 10.4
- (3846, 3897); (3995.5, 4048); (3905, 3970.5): 0.14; 8.07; 7.94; 10.5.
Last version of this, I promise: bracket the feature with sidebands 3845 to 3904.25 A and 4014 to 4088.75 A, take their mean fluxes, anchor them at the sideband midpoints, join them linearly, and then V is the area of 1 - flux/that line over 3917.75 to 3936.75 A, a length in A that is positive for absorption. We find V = 1.8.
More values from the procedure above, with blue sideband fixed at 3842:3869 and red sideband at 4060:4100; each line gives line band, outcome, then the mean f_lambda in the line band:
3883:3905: 4.5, 7.04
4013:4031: -2.0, 10.3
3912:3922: -1.1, 9.89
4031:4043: -2.2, 10.9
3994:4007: -1.2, 10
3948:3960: 1.0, 8.26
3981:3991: -1.0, 10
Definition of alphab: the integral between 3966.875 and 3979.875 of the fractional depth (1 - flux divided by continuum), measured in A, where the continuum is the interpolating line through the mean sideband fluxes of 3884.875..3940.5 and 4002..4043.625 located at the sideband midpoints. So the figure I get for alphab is 4.2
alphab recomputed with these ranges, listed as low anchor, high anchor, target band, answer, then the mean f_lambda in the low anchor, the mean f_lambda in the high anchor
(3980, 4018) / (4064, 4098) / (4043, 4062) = -0.85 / 10.3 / 9.49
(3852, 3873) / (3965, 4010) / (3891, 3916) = 1.97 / 9.12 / 8.73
